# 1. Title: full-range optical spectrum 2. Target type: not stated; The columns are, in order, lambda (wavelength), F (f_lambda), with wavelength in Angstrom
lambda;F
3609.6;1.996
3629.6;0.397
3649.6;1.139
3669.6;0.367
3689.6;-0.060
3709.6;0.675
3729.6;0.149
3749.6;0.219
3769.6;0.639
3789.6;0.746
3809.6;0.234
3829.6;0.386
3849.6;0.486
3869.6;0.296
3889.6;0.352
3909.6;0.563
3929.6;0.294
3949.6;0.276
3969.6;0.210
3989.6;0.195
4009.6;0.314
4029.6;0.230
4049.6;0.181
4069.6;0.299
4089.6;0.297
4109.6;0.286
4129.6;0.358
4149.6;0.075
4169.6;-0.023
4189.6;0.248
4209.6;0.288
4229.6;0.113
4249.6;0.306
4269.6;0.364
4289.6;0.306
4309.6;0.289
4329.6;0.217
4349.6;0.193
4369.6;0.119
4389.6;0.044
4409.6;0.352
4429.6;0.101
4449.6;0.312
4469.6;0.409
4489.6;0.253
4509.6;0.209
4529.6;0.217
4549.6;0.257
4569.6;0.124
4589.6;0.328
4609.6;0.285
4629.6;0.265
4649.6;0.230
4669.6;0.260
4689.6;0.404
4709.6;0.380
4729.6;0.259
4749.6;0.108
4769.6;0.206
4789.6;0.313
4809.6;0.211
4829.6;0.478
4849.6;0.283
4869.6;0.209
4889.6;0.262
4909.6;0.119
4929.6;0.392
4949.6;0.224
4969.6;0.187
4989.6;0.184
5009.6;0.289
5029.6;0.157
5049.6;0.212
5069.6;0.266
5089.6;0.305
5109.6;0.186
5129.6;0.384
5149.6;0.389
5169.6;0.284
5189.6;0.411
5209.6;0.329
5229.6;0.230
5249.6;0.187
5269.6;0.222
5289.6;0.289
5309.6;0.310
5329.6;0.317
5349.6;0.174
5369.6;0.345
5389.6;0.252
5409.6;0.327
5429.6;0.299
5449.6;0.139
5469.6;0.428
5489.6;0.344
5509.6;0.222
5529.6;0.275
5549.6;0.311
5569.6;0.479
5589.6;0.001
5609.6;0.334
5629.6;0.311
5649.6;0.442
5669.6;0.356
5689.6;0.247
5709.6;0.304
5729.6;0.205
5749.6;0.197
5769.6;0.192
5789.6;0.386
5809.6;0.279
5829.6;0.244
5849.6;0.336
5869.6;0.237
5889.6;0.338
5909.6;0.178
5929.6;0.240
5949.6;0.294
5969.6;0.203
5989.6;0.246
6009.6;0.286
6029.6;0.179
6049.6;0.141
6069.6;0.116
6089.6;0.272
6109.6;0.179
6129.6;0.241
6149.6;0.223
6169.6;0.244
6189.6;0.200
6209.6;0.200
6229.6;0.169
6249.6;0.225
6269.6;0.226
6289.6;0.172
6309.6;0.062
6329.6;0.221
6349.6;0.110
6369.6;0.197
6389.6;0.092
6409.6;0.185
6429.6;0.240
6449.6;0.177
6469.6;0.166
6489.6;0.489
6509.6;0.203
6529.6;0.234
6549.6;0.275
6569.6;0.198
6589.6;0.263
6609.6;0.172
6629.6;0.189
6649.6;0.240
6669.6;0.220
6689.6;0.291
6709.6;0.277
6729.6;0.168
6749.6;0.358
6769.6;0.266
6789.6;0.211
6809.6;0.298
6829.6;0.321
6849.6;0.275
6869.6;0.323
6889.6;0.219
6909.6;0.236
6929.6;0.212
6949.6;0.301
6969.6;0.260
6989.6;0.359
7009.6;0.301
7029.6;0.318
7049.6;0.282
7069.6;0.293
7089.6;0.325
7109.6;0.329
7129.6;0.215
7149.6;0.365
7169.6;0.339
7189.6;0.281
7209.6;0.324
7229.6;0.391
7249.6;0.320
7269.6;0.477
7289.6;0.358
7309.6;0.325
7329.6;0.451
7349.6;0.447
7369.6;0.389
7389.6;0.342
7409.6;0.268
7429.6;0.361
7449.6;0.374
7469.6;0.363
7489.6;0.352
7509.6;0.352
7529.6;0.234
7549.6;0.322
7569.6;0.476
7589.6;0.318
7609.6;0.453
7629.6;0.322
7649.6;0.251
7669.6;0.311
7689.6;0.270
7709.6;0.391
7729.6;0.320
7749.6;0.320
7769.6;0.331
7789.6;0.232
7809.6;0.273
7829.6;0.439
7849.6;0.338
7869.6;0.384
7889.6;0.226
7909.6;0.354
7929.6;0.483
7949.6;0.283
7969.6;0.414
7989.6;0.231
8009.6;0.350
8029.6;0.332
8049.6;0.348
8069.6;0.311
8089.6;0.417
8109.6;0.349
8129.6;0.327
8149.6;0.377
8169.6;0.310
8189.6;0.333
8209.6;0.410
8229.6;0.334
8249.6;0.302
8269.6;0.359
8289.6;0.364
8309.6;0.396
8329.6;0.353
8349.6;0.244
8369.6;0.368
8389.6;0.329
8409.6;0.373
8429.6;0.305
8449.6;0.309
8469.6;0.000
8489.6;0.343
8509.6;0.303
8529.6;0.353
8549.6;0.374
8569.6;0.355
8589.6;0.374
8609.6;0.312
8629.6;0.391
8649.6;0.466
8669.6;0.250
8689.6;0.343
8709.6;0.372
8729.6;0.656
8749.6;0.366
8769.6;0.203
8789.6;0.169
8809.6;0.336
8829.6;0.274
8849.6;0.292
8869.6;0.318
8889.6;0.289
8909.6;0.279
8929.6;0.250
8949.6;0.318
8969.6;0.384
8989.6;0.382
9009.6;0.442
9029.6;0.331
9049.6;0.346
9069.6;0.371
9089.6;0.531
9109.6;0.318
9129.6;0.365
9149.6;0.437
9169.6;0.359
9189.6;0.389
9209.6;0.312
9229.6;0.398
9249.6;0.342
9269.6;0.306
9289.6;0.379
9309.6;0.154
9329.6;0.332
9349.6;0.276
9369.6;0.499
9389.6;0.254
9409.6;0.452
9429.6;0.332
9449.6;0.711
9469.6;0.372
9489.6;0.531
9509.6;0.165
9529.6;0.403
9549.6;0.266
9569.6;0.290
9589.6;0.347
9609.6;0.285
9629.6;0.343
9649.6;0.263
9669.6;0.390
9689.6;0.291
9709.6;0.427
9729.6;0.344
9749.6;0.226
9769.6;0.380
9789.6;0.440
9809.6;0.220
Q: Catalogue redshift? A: 0.74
